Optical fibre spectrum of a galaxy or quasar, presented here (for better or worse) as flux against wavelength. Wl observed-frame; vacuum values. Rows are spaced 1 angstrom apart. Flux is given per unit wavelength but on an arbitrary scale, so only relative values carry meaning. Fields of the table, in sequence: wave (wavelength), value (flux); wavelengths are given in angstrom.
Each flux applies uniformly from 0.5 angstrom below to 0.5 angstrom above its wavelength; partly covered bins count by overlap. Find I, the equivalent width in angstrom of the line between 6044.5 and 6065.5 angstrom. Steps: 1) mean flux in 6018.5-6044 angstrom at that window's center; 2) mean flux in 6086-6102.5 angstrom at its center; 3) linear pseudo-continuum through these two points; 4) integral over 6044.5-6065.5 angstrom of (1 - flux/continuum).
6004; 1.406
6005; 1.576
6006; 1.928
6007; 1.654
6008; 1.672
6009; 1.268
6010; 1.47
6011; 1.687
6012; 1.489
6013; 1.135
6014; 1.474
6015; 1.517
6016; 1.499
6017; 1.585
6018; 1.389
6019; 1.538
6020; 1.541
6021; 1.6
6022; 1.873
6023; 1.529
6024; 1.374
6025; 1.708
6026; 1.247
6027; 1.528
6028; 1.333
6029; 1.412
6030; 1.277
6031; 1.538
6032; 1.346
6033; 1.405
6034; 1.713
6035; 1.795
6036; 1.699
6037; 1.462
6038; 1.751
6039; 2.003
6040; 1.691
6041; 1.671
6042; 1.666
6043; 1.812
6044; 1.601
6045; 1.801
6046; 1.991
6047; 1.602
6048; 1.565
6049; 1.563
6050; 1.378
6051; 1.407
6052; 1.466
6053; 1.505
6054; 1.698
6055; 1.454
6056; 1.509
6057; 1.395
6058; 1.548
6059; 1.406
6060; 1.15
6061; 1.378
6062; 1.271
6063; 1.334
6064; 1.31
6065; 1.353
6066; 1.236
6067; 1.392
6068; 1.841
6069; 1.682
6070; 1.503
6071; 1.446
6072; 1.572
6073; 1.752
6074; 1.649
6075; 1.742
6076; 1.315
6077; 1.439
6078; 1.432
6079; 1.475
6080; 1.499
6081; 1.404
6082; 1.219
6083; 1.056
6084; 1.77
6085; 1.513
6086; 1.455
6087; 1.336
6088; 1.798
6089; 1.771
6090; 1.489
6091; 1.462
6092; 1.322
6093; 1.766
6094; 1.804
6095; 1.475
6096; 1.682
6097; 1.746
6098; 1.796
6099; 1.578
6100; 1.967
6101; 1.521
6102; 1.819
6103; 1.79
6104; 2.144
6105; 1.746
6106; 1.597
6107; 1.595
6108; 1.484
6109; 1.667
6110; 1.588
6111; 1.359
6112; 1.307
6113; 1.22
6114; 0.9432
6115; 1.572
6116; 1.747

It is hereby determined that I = 1.60 angstrom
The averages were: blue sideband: 1.58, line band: 1.48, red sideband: 1.64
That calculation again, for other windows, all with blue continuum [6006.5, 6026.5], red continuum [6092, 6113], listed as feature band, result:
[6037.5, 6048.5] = -1.3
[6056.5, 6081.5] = 2.1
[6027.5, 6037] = 0.2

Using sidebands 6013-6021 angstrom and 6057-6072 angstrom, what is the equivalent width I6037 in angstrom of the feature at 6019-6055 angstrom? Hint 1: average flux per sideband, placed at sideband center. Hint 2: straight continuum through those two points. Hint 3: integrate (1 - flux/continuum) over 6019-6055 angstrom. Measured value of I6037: -3.1 angstrom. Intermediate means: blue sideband 1.49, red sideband 1.42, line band 1.58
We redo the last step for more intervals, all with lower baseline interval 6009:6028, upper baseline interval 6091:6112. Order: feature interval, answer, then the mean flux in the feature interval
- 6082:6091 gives 0.7 angstrom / 1.5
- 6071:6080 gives 0.4 angstrom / 1.54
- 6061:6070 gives 0.9 angstrom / 1.43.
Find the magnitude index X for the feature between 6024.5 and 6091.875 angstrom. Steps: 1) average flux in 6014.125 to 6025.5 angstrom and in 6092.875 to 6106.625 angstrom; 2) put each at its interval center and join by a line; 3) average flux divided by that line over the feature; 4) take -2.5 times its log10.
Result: 0.08 mag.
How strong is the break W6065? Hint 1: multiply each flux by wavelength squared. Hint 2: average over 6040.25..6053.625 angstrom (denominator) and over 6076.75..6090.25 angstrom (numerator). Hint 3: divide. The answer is 0.9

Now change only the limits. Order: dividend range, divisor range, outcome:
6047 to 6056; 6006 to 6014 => 1.01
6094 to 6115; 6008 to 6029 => 1.11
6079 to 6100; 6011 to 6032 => 1.07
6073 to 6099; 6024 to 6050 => 0.98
